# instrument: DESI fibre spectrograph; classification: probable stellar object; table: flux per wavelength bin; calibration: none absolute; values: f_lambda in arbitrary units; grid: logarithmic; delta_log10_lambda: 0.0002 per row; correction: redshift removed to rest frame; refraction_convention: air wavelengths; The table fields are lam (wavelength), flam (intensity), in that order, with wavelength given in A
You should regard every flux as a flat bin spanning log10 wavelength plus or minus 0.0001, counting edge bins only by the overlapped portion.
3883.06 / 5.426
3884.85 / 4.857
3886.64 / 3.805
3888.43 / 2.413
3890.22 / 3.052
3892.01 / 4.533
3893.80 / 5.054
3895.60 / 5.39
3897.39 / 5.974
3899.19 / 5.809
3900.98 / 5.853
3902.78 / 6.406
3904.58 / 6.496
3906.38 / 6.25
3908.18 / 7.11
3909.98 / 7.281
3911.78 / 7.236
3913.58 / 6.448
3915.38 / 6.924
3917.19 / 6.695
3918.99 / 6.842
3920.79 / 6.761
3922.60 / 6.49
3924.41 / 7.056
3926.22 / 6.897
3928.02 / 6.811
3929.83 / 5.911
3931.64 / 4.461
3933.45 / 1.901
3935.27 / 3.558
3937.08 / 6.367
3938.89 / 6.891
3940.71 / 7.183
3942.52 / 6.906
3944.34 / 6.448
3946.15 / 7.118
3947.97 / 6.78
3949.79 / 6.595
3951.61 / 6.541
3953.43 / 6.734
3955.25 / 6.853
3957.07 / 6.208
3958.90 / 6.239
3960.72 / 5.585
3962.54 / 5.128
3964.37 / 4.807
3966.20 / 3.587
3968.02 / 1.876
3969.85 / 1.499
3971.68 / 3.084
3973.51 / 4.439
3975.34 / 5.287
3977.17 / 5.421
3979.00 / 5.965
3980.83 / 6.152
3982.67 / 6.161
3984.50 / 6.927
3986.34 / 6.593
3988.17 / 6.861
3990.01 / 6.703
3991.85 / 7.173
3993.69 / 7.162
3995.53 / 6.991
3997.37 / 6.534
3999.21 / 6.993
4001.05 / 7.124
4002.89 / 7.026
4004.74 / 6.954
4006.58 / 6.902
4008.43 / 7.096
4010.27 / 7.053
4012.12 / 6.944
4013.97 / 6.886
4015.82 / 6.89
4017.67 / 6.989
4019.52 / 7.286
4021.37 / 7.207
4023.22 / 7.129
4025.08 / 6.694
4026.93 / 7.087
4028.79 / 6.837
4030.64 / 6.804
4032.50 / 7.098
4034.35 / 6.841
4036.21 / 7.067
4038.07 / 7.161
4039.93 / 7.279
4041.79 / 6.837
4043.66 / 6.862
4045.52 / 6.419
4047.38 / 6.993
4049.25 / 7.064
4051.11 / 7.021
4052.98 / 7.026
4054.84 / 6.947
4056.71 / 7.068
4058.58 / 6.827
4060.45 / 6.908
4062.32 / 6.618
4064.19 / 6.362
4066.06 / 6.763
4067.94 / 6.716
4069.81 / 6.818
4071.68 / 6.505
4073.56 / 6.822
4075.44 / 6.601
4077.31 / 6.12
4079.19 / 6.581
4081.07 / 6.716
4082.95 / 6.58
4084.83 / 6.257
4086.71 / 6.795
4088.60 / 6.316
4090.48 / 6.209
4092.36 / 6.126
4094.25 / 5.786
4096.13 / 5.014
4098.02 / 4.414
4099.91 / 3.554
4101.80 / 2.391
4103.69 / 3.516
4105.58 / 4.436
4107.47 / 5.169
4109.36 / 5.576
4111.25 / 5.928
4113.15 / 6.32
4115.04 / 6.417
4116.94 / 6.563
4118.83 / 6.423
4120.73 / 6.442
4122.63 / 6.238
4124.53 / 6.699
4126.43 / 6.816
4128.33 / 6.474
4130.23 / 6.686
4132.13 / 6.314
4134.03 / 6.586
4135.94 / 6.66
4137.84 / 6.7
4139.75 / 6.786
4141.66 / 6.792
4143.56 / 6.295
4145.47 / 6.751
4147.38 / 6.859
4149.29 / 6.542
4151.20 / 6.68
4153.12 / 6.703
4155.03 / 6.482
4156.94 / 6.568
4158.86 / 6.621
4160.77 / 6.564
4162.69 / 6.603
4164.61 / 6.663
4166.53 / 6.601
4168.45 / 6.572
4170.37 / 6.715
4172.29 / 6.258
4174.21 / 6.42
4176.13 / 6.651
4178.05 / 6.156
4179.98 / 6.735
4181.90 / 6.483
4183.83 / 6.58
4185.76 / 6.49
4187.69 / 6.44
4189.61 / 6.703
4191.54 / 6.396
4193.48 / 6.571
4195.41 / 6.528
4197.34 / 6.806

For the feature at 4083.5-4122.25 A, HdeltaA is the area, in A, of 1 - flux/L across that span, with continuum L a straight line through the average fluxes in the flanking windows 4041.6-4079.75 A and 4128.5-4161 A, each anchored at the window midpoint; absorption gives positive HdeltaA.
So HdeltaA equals 6.9 A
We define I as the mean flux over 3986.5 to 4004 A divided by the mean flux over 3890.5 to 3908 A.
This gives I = 1.2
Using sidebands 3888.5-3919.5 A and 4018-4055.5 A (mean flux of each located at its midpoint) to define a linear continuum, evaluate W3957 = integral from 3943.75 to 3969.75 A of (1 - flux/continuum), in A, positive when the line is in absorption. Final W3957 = 3.09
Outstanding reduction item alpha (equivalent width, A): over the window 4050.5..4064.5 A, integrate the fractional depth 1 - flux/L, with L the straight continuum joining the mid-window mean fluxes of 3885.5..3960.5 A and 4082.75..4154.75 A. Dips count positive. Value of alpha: -2.0 A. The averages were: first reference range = 6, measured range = 6.86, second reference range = 6.02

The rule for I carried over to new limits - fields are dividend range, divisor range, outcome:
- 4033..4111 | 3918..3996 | 1.07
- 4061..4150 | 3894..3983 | 1.05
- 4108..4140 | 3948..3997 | 1.13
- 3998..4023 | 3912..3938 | 1.18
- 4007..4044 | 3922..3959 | 1.13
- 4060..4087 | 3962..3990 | 1.33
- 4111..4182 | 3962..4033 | 1.06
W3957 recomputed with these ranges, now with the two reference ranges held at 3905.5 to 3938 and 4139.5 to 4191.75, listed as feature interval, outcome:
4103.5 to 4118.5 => 2.0 A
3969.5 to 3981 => 3.1 A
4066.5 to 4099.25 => 1.0 A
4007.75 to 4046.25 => -3.8 A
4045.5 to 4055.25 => -0.9 A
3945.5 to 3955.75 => -0.9 A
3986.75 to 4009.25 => -2.3 A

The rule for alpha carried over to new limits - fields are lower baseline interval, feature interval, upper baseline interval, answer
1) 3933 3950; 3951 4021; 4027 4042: 4.82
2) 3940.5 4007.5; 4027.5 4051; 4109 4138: -2.85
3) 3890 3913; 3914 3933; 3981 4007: -0.61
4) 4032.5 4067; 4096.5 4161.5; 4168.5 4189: 5.84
